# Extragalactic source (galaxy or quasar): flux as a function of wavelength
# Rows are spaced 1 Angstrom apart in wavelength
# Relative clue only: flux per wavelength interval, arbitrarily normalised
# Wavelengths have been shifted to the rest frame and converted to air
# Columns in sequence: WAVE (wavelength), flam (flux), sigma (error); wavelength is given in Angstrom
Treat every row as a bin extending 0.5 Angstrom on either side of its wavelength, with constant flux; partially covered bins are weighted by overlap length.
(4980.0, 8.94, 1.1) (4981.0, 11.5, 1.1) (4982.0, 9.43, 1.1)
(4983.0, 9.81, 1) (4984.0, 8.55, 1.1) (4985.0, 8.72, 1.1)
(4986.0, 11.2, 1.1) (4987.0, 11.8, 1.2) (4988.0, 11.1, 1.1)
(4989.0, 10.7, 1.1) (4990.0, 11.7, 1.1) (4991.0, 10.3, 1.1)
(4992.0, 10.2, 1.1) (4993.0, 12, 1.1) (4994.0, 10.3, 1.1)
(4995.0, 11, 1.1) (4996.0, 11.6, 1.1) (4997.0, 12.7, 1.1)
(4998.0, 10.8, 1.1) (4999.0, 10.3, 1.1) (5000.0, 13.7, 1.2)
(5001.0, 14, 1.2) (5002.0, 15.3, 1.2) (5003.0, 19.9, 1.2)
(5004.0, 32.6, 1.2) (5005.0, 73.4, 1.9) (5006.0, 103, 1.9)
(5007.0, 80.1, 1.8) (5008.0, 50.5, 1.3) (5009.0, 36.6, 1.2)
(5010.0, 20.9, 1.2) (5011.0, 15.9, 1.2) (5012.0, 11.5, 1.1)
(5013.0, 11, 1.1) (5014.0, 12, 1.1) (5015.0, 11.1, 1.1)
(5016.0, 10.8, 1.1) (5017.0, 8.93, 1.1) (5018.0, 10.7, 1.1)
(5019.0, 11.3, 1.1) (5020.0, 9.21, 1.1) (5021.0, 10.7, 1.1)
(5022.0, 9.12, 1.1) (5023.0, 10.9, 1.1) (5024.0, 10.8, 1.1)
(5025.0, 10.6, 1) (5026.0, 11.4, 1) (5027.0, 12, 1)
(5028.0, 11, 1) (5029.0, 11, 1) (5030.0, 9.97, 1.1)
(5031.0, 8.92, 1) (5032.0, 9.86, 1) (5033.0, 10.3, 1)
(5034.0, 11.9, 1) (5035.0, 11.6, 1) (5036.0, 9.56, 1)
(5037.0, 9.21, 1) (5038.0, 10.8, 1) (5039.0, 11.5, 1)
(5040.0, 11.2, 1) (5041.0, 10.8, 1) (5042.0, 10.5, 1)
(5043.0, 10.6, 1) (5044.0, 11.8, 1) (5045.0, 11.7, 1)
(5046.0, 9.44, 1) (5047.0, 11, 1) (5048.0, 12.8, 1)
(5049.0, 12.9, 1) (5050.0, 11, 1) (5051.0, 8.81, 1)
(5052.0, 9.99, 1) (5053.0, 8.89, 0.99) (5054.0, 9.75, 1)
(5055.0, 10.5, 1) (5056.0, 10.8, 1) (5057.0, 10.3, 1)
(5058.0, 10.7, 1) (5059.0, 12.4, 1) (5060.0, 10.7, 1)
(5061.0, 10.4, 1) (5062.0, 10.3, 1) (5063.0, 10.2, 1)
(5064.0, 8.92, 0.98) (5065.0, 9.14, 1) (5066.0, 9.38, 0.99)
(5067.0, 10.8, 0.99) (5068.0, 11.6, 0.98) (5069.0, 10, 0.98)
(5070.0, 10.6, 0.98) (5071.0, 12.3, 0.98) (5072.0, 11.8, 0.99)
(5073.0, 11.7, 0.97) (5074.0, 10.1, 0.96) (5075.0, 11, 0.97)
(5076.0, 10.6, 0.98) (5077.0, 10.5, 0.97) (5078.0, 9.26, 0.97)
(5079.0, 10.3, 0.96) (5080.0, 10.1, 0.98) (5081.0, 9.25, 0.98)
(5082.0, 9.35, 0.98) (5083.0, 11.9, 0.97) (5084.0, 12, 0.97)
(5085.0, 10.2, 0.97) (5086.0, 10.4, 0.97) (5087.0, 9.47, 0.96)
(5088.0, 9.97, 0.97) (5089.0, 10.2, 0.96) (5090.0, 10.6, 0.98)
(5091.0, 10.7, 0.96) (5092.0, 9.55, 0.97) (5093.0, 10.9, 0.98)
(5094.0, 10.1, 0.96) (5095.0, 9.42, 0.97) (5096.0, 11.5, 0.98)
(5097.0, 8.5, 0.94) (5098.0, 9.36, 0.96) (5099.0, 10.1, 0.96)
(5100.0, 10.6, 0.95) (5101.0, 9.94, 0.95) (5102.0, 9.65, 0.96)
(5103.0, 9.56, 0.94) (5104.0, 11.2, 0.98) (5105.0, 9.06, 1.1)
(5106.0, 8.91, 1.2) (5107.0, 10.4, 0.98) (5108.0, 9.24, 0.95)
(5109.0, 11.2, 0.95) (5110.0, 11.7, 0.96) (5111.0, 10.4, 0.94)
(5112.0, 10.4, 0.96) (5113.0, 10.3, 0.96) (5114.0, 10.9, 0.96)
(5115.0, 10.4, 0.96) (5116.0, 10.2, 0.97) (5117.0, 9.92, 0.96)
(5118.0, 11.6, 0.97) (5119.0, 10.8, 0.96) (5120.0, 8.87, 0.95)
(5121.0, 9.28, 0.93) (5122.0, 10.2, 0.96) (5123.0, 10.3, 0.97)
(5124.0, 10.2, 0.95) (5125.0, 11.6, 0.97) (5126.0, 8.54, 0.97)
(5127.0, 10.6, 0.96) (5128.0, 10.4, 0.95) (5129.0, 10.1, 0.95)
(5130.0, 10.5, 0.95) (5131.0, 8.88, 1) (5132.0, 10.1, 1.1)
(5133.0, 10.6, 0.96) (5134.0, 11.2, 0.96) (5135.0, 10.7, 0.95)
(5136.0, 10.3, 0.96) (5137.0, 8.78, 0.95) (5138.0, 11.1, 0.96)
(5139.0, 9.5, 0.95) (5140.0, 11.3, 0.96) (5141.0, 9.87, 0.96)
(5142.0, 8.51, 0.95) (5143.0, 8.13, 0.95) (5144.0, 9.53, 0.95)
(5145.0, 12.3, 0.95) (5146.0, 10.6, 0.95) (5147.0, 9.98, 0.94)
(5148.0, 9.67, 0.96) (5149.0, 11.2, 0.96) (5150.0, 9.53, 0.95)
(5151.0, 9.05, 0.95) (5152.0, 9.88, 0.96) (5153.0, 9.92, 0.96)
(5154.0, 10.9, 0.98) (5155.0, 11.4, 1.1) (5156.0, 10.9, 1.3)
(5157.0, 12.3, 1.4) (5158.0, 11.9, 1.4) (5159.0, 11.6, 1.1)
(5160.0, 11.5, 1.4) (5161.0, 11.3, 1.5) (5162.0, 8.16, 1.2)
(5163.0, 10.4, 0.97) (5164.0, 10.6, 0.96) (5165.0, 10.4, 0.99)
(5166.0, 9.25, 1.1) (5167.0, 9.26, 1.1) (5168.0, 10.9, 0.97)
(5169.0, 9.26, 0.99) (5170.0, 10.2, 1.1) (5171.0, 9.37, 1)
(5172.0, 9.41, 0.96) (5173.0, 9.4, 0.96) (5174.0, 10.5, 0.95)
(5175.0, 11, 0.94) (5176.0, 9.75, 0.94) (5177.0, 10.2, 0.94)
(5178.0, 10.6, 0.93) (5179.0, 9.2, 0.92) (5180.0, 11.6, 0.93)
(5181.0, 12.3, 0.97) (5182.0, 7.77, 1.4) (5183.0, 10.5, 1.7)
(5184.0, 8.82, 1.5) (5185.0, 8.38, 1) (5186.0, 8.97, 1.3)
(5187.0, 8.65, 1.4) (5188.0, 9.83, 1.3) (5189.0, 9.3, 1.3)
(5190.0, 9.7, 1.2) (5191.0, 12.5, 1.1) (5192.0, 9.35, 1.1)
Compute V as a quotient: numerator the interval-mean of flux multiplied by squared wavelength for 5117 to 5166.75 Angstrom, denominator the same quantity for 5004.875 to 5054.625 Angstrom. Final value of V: 0.7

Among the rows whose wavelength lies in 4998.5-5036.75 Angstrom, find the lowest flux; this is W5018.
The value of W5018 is 8.92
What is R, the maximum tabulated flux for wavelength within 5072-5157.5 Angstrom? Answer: 12.3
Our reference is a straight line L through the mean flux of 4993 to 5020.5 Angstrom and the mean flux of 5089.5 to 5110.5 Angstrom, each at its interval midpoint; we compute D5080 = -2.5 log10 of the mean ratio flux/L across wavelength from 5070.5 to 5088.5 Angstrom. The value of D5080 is 0.23 mag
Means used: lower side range 23.5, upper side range 10.1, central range 10.6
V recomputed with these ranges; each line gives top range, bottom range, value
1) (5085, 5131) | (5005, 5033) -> 0.52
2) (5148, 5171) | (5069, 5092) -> 1.02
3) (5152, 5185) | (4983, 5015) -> 0.51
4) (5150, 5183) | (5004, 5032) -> 0.50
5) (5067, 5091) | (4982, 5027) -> 0.59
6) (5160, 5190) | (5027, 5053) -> 0.97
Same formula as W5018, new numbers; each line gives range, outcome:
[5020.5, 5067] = 8.81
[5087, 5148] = 8.13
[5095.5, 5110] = 8.5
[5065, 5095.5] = 9.14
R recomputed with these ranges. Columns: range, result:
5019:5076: 12.9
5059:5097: 12.4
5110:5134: 11.7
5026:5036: 12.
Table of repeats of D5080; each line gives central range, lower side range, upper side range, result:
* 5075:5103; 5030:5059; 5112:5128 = 0.026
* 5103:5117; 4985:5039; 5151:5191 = 0.241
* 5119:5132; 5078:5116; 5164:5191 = 0.009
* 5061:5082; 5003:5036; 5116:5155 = 0.469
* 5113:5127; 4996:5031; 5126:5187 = 0.246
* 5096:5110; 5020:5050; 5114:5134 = 0.042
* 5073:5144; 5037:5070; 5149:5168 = 0.039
